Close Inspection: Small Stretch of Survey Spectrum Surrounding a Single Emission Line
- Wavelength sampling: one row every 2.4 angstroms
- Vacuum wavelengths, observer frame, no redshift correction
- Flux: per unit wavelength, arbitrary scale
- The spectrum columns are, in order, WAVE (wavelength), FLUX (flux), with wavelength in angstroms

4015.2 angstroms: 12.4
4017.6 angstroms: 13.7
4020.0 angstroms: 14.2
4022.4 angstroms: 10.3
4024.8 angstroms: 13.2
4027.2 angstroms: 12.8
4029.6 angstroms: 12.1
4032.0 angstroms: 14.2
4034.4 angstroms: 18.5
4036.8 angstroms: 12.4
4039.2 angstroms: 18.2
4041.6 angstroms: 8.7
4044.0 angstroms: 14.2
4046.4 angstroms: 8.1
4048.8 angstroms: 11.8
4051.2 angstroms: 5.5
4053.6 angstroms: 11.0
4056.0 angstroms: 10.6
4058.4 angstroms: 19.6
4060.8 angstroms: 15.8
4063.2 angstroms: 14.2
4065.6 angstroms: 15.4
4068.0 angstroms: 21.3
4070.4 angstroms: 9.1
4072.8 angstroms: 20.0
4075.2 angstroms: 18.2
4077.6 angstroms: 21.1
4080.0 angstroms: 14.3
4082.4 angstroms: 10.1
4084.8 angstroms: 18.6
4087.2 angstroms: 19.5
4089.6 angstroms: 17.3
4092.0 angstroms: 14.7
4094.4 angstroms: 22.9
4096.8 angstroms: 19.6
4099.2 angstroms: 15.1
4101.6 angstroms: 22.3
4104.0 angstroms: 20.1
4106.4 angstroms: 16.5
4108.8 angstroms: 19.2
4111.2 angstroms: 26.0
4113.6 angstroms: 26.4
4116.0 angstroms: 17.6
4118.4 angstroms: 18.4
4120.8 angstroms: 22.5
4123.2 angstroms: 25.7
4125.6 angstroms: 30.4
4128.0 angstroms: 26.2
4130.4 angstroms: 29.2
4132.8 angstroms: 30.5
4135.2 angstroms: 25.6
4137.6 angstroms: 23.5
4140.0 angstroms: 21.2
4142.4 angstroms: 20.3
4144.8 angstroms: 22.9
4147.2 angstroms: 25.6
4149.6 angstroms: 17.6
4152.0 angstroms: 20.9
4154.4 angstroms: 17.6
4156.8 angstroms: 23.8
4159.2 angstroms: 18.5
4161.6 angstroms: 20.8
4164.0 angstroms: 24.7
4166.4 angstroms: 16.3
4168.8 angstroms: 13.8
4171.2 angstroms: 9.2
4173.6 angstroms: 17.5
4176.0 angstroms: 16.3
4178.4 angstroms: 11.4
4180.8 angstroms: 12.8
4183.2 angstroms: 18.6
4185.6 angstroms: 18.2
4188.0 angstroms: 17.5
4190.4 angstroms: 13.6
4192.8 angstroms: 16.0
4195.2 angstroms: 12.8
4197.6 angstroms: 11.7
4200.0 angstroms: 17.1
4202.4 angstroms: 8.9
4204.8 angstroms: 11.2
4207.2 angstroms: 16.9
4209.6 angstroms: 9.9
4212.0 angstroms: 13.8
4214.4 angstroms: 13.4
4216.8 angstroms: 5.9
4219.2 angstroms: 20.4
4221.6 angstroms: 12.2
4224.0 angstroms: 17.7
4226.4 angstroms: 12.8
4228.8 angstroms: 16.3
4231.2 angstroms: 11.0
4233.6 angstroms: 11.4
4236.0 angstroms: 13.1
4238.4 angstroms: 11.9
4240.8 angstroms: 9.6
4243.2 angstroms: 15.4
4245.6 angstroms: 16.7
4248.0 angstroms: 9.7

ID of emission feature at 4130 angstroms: C IV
